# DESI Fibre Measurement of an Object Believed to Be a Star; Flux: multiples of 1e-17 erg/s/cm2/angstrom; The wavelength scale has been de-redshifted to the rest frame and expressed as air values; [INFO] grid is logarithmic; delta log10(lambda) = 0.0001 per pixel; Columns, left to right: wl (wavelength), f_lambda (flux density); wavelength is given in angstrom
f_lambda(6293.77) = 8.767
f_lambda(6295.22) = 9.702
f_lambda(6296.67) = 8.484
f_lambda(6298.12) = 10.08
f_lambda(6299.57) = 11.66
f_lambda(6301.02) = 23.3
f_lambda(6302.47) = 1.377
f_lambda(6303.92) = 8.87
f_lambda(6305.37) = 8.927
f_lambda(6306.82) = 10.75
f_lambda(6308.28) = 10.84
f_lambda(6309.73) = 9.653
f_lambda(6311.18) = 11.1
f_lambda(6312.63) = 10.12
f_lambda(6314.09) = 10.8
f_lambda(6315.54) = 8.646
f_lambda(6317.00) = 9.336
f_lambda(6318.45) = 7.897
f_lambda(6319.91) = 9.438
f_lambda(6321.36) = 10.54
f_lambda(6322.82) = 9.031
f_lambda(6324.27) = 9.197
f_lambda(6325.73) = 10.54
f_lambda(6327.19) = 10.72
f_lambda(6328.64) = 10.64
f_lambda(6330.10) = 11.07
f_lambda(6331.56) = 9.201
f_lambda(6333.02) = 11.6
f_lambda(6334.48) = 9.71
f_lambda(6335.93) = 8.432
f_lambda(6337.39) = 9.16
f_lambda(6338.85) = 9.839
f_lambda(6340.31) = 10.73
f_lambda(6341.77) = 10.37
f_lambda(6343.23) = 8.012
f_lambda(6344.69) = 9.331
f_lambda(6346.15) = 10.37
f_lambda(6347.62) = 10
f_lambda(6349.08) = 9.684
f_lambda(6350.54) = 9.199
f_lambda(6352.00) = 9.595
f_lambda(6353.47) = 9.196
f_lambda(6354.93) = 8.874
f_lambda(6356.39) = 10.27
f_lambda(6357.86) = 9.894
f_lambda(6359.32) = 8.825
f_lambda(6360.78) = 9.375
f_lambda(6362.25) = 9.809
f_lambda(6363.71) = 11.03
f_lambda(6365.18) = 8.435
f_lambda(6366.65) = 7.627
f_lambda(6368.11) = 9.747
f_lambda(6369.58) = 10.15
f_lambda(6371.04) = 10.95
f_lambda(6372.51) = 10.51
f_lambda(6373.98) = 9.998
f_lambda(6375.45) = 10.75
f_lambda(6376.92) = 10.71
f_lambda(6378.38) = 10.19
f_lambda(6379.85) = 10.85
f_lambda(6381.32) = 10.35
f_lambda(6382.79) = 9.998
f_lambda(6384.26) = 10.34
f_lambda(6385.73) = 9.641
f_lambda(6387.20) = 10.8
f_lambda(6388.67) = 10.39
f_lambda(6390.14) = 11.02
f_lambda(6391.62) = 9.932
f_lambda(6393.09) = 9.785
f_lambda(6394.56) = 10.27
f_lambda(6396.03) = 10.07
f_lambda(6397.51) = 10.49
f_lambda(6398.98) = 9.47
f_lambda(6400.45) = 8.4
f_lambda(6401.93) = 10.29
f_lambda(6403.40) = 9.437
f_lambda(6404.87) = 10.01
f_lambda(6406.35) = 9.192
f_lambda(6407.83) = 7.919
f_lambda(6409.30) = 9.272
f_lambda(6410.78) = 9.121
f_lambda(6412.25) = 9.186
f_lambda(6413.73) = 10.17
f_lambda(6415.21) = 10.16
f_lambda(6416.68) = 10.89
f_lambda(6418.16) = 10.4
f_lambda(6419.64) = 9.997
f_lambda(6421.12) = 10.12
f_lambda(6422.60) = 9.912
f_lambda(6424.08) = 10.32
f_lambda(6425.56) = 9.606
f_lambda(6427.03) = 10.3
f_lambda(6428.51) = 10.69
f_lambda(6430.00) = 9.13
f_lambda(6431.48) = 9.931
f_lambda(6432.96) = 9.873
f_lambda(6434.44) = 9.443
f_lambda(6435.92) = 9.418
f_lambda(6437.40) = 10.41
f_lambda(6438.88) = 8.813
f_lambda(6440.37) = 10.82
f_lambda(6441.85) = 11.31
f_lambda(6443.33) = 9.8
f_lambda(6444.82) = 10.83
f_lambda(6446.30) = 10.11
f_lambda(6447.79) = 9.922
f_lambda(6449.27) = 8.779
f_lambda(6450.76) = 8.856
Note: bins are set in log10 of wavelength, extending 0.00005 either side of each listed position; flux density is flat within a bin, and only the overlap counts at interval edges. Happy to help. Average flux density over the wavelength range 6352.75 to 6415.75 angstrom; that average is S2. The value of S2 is 9.83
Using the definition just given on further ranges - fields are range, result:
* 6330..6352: 9.74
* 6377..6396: 10.3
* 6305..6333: 9.97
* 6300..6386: 9.93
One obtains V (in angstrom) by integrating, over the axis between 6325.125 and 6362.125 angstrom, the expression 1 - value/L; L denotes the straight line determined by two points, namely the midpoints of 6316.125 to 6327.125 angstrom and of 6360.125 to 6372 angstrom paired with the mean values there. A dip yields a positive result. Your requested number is -0.8 angstrom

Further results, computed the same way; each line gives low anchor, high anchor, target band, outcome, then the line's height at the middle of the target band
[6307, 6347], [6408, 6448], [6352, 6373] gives 0.6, 9.91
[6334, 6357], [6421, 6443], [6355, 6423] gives -0.9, 9.78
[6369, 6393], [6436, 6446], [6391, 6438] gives 2.4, 10.3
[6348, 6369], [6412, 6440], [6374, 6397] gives -1.7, 9.63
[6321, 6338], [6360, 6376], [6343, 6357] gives 0.6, 9.9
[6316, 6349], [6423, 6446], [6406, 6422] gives 0.5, 9.99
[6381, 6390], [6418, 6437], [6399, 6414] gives 1.2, 10.1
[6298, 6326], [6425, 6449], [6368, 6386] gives -0.6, 10.1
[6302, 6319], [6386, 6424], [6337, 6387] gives -1.5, 9.55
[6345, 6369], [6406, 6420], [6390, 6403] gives -0.4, 9.59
